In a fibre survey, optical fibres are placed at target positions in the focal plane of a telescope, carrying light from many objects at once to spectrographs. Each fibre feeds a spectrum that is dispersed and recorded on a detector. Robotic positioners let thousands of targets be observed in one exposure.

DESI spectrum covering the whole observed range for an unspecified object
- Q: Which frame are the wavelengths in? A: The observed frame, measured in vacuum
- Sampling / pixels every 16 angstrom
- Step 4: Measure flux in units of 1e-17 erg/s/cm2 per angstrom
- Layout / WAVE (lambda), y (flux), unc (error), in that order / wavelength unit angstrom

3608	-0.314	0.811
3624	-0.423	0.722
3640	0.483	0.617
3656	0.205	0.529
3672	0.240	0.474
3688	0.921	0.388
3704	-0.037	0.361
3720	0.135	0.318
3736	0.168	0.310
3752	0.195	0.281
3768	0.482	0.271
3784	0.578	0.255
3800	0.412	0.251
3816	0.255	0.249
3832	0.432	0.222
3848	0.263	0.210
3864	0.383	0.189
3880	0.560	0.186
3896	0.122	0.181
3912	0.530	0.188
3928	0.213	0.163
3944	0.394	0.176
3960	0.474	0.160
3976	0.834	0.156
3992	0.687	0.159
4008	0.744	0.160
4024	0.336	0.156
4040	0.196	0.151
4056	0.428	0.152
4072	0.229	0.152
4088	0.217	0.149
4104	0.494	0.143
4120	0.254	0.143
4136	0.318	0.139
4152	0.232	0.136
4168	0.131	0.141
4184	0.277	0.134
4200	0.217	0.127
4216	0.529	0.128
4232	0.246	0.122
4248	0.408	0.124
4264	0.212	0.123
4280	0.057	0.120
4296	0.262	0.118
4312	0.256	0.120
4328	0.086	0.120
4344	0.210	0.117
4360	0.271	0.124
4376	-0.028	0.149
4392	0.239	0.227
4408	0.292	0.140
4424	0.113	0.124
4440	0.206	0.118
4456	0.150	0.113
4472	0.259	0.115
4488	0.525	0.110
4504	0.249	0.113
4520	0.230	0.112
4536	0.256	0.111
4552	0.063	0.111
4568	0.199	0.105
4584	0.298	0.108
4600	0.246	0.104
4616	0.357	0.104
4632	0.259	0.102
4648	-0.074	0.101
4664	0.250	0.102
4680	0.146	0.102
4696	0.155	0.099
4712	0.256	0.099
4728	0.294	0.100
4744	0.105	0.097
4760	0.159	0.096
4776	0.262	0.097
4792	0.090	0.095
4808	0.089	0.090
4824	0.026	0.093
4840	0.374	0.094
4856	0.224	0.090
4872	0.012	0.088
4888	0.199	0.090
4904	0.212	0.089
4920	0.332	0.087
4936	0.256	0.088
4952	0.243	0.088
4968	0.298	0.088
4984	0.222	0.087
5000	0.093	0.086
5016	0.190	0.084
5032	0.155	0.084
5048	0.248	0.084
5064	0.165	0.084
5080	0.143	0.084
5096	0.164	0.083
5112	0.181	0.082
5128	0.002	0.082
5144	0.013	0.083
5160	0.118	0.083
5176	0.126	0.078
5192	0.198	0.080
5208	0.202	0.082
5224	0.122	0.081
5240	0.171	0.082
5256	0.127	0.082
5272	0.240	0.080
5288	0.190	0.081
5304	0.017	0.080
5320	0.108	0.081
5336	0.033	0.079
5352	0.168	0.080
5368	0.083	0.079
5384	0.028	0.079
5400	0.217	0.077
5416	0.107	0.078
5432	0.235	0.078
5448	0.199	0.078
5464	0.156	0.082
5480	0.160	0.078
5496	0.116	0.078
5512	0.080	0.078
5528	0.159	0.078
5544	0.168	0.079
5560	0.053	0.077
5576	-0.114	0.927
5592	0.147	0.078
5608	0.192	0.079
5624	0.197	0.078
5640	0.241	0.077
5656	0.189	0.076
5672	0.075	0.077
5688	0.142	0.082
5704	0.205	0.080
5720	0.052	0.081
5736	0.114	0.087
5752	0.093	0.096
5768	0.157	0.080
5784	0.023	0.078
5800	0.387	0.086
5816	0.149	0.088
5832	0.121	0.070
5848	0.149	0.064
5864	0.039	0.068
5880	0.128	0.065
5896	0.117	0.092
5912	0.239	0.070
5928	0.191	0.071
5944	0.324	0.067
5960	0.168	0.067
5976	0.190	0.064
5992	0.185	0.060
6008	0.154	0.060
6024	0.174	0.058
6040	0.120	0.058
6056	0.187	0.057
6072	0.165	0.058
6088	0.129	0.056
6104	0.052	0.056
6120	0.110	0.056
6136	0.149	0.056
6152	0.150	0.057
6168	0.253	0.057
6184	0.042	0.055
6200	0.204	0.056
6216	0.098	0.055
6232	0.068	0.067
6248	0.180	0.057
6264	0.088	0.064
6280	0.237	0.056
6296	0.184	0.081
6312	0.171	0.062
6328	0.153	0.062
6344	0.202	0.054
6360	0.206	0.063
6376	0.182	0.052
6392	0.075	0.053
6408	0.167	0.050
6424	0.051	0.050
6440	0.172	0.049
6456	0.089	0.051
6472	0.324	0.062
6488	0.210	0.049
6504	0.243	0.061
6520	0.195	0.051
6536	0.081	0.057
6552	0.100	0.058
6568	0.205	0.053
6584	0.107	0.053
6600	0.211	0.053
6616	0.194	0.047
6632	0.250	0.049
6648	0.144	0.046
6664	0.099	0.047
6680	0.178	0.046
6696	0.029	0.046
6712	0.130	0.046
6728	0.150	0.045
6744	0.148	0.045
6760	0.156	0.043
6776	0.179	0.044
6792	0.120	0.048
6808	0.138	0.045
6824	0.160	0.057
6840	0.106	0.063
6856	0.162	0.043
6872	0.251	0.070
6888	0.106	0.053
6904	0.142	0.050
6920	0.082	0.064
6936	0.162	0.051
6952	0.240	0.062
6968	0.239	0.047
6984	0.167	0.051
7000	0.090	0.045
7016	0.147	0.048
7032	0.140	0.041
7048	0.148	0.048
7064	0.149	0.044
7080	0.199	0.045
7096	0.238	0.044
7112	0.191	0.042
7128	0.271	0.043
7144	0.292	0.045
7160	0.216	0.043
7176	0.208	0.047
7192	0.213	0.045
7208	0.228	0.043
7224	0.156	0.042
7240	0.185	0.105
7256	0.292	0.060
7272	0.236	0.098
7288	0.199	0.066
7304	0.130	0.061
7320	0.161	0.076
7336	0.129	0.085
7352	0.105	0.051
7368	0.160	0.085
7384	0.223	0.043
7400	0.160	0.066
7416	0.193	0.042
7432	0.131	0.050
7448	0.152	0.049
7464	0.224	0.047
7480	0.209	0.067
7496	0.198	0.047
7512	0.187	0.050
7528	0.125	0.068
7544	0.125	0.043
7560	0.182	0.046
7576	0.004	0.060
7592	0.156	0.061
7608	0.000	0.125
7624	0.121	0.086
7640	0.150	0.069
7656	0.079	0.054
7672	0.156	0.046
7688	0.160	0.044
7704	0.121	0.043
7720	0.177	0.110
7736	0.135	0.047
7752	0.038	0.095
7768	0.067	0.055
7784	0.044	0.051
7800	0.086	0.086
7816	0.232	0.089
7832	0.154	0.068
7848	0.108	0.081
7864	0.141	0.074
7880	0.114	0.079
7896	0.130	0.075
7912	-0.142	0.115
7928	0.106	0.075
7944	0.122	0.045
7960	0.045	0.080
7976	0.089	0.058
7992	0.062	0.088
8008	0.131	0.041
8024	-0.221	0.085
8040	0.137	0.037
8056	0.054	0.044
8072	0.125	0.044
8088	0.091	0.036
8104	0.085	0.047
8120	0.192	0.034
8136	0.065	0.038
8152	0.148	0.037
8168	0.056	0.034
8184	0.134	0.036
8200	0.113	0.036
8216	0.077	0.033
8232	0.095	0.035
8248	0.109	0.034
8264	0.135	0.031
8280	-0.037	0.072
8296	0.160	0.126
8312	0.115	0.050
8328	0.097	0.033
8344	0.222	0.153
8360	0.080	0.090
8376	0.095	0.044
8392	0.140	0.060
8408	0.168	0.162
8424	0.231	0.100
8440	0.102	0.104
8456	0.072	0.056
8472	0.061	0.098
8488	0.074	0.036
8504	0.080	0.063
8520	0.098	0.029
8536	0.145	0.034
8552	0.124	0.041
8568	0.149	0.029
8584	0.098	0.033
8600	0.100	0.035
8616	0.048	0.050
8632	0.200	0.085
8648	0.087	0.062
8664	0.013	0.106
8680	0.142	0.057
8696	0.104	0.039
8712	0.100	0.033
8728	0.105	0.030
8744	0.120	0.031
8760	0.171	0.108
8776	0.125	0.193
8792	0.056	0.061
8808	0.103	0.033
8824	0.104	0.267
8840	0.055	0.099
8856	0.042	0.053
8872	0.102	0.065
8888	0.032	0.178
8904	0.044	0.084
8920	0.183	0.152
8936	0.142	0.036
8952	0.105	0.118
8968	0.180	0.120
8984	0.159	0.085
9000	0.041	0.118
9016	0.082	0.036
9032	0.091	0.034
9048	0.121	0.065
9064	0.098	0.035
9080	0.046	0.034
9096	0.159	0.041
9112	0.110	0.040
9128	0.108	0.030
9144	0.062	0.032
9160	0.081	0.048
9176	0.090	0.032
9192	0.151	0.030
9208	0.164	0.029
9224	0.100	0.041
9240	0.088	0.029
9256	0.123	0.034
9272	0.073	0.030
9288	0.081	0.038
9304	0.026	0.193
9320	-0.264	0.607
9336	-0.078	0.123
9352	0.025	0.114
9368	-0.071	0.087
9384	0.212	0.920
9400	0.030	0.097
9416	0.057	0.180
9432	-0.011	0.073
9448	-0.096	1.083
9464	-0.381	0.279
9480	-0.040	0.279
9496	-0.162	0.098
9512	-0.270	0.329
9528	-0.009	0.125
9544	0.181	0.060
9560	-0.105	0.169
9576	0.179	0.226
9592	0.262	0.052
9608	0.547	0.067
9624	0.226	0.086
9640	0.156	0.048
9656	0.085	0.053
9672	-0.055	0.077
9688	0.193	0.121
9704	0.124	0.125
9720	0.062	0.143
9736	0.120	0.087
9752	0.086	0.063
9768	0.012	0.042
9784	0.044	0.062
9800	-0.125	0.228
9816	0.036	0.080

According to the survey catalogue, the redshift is 1.58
